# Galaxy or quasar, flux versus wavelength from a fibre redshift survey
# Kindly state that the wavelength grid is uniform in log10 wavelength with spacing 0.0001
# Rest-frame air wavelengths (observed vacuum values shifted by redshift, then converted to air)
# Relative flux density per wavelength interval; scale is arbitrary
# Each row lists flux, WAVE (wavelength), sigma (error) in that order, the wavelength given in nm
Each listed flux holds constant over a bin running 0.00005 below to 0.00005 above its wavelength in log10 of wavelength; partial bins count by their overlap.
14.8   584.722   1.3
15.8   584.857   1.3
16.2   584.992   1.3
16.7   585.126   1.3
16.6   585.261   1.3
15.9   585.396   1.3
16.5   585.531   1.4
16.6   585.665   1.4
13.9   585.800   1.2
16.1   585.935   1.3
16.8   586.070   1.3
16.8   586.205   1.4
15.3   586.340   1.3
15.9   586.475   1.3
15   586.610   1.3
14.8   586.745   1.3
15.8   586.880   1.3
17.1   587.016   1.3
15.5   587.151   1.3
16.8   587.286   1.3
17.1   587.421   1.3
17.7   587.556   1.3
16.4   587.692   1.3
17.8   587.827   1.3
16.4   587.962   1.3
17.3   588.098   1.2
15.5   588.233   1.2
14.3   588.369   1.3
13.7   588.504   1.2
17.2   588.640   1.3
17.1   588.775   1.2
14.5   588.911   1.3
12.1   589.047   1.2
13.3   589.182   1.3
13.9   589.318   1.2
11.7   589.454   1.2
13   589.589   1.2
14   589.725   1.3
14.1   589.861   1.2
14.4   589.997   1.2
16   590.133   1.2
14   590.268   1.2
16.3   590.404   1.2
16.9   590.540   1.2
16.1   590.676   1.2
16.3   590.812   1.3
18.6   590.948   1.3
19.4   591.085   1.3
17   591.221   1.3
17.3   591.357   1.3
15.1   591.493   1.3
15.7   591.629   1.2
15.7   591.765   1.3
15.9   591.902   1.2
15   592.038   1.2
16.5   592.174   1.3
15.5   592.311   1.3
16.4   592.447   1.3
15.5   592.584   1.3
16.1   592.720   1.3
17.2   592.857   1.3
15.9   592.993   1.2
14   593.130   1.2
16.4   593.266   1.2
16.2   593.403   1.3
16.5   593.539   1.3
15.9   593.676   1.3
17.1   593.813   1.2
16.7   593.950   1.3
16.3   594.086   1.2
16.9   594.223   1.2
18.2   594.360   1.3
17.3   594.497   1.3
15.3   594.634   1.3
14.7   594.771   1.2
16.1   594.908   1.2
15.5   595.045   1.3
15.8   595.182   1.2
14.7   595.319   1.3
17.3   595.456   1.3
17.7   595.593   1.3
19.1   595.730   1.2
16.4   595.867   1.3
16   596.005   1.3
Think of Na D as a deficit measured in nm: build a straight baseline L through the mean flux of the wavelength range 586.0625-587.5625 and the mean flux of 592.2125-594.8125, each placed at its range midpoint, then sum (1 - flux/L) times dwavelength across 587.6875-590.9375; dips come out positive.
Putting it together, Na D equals 0.21 nm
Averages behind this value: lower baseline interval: 16.1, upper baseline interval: 16.2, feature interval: 15.1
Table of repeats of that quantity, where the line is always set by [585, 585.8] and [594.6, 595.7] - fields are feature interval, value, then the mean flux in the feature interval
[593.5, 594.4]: -0.04 nm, 16.8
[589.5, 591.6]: 0.04 nm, 15.9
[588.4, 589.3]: 0.09 nm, 14.6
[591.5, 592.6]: 0.02 nm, 15.7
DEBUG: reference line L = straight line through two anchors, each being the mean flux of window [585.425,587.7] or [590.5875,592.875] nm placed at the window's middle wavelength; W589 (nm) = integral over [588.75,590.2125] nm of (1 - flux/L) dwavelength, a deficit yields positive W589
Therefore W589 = 0.21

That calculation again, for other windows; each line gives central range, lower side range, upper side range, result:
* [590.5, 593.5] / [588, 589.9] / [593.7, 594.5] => -0.07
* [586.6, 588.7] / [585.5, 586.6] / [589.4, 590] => -0.20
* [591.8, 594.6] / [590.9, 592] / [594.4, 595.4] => -0.01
